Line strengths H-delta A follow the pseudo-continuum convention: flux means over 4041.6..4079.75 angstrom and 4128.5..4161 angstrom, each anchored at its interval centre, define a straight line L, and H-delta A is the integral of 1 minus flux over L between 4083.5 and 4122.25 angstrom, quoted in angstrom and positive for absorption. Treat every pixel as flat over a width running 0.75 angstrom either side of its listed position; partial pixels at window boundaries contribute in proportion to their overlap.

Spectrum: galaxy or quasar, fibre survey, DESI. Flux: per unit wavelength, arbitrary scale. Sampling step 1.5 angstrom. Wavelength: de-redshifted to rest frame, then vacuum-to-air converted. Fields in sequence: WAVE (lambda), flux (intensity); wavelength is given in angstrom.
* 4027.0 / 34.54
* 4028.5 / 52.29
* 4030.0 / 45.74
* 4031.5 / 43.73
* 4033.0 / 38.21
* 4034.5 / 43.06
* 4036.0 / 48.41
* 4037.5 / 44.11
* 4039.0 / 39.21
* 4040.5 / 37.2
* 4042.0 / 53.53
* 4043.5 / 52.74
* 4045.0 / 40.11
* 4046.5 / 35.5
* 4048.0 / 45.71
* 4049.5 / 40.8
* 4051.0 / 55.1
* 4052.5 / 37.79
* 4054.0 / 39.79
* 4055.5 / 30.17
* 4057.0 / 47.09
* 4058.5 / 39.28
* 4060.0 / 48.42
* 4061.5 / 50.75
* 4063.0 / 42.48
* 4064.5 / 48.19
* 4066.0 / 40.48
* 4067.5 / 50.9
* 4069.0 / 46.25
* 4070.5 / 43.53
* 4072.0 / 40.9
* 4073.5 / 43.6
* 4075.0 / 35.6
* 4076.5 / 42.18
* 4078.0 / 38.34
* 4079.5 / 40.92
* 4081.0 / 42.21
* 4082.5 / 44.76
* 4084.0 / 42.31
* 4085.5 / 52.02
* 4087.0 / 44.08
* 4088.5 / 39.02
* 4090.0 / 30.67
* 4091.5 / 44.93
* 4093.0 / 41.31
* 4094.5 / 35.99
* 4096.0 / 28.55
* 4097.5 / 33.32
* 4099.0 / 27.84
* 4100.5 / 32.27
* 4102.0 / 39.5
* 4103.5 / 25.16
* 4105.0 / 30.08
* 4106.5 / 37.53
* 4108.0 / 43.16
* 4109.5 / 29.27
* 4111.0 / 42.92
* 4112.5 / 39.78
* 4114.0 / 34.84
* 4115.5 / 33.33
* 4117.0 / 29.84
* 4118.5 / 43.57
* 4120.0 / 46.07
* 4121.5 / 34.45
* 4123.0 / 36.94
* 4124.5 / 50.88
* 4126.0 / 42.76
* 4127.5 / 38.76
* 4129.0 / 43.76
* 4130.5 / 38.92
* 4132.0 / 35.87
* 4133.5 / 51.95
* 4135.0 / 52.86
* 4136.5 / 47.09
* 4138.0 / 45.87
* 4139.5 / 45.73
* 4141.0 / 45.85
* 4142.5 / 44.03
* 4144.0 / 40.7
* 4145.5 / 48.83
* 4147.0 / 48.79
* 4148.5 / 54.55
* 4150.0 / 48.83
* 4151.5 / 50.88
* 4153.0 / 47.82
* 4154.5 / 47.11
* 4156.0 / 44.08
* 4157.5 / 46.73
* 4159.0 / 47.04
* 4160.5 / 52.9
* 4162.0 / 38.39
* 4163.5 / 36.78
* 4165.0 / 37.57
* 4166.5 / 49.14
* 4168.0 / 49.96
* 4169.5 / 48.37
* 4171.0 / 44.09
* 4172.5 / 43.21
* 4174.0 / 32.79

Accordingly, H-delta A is 7.0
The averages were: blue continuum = 43.4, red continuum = 46.8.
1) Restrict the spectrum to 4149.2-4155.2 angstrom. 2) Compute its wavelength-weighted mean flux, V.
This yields 48.7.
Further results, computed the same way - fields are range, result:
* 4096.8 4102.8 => 33.2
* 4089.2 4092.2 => 37.7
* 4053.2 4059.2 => 39.1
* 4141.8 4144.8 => 42.4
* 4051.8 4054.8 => 38.7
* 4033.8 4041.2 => 42.4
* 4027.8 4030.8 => 48.9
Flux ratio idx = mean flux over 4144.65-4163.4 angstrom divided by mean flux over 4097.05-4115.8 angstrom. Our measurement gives 1.4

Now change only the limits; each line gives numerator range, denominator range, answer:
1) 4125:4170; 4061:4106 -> 1.15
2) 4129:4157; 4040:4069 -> 1.06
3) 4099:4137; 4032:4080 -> 0.90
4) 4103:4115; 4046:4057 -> 0.86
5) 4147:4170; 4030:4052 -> 1.06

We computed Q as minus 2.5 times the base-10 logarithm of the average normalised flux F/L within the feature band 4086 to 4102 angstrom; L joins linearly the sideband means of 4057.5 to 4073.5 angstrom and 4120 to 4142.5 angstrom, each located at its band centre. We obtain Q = 0.22 mag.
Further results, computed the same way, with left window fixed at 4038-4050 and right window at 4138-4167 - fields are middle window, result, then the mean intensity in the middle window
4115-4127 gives 0.14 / 39.8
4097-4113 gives 0.28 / 34.6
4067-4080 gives 0.04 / 42.3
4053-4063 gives 0.03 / 42.5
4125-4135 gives 0.06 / 43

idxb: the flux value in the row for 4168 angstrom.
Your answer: 49.96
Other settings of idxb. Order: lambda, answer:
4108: 43.16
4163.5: 36.78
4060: 48.42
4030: 45.74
